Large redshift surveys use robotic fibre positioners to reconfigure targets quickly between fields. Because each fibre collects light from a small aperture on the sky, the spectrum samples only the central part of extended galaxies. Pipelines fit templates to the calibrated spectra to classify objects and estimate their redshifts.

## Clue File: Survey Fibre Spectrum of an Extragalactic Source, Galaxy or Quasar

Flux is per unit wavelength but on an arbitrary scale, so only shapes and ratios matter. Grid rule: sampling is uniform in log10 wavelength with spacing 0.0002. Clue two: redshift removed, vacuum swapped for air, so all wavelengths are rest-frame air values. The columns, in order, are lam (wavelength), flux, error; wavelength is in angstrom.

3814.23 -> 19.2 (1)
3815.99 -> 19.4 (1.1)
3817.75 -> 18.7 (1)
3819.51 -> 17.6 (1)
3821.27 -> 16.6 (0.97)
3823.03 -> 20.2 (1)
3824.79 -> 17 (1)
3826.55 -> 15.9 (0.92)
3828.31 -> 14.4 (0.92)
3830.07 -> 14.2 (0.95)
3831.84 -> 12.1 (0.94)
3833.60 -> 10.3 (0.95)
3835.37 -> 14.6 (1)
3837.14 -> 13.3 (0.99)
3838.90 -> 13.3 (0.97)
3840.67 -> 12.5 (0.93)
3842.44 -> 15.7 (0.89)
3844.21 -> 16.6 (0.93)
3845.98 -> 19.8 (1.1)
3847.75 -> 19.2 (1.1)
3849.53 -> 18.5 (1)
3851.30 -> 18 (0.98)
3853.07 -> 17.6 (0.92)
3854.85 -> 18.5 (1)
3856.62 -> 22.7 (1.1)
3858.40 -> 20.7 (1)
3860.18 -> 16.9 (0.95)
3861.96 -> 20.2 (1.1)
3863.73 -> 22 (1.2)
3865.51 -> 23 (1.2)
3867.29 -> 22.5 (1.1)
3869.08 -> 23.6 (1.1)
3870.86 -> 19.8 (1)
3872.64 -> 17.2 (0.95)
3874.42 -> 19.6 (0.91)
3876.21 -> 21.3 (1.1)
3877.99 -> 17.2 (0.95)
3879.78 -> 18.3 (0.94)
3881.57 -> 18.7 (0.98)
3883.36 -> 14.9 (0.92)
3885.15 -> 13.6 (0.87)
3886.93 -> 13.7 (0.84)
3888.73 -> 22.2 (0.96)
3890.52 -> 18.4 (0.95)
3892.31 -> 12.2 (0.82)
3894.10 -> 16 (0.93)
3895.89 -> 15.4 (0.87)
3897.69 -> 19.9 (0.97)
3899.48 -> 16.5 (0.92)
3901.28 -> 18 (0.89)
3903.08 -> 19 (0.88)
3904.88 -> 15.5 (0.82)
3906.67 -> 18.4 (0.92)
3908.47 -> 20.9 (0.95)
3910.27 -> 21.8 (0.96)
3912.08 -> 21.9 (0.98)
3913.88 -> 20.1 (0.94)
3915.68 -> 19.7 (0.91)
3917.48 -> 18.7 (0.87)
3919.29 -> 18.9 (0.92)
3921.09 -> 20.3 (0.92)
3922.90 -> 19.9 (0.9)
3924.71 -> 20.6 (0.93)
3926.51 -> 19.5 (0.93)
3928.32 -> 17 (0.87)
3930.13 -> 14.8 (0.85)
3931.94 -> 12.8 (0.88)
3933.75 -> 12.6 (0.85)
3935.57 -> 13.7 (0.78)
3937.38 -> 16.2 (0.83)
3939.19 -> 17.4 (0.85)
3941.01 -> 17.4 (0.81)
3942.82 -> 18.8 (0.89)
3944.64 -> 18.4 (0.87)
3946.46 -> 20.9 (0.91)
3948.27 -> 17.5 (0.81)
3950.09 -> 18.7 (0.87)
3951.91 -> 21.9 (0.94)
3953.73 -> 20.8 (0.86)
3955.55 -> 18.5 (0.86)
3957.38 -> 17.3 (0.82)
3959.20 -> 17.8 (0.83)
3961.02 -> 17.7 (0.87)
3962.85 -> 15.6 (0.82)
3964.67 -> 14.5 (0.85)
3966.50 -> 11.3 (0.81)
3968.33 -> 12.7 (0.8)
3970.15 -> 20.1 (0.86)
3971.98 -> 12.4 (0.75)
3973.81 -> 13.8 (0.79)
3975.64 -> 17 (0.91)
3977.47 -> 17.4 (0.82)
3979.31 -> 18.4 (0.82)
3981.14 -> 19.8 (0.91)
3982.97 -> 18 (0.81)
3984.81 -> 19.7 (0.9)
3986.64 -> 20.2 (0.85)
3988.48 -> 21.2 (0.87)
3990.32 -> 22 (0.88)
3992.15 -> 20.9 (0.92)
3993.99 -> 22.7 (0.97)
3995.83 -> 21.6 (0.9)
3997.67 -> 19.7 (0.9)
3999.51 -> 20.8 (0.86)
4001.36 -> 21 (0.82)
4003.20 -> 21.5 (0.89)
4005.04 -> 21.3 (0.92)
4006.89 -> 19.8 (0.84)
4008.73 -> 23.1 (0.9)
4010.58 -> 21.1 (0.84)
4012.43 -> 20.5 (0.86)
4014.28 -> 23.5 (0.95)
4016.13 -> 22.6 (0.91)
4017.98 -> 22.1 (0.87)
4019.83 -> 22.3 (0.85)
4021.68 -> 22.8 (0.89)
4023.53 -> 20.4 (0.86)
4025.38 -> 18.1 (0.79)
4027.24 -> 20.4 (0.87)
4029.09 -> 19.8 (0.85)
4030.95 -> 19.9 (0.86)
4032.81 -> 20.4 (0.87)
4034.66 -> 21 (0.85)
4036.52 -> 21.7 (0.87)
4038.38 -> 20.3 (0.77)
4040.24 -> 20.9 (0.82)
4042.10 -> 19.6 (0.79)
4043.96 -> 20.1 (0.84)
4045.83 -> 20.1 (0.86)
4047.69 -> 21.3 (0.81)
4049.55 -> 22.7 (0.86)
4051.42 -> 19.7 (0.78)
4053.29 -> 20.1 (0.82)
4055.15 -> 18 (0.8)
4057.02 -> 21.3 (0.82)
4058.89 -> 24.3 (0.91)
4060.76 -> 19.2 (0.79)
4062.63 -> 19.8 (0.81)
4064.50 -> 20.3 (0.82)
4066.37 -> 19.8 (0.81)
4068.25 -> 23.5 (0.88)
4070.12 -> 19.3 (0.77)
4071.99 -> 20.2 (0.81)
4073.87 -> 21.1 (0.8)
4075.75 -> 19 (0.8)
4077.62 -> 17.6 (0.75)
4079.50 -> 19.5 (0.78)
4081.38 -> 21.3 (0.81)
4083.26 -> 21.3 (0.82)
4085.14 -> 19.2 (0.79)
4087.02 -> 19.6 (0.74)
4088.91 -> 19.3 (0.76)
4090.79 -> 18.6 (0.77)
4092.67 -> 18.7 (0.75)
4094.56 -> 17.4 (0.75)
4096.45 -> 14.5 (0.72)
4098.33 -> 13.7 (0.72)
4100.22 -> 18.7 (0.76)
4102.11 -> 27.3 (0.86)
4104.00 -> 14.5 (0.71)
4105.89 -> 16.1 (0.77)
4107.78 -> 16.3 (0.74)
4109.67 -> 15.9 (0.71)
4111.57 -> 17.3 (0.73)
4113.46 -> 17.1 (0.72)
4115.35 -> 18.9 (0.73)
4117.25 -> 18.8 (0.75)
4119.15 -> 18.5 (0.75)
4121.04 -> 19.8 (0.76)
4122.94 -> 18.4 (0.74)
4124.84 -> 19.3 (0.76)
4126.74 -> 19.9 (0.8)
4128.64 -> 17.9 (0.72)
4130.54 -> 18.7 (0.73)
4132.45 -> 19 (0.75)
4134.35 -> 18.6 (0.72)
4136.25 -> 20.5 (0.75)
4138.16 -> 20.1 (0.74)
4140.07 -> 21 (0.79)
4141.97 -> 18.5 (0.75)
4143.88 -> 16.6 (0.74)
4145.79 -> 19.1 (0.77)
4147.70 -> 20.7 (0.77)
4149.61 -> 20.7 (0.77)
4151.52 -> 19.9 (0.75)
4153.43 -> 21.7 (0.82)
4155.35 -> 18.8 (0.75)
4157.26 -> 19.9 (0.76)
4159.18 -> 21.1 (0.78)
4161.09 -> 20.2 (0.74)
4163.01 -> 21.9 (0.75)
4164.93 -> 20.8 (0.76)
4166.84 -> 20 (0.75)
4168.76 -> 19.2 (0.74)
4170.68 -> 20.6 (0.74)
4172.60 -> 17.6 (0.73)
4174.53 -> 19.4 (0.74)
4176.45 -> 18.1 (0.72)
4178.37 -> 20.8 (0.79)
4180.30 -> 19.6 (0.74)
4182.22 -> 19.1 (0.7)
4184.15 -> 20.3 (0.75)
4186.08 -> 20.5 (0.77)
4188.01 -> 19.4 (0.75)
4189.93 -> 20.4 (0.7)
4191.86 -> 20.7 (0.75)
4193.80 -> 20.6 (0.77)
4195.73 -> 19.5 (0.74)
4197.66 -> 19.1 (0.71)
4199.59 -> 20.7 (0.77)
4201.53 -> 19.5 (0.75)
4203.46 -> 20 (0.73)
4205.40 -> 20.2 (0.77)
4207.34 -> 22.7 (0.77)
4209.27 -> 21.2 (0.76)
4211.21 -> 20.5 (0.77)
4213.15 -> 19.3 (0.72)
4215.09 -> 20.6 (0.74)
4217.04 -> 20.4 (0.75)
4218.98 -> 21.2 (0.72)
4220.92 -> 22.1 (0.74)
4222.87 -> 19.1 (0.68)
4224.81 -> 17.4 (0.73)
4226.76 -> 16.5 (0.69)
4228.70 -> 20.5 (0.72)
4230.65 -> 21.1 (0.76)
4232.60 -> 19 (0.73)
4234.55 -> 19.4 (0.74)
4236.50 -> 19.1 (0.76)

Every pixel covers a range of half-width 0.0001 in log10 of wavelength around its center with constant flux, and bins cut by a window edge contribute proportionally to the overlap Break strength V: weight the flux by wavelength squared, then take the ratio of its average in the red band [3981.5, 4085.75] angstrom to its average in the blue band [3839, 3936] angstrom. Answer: 1.22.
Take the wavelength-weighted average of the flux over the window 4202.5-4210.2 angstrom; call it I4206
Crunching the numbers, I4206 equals 21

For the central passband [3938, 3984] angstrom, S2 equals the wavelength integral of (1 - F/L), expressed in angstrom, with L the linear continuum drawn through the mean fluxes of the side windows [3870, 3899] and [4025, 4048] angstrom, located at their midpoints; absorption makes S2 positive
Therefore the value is 3.61 angstrom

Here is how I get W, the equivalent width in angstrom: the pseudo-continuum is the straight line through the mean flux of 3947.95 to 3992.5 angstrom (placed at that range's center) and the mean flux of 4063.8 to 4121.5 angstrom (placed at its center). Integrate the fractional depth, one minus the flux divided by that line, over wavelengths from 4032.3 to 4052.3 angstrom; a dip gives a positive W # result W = -2.6 angstrom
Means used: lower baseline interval 17.8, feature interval 20.7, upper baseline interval 18.8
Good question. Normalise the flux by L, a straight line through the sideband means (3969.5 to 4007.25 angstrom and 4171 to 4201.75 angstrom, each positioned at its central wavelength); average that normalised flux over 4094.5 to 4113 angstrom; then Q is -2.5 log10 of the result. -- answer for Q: 0.15 mag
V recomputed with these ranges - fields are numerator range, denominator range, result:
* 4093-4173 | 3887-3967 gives 1.18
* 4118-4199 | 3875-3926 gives 1.22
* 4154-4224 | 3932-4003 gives 1.24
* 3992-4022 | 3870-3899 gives 1.32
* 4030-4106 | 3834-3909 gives 1.22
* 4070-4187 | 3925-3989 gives 1.21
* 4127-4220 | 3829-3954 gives 1.28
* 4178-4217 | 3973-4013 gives 1.11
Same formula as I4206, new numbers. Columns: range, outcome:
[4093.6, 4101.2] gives 16.1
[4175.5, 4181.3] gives 19.5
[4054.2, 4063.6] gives 20.5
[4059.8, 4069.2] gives 20.5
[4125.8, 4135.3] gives 18.8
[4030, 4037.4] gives 20.7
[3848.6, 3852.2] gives 18.3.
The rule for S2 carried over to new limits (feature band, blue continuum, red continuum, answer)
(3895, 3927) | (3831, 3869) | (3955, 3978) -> -4.78 angstrom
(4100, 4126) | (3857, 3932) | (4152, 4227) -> 1.78 angstrom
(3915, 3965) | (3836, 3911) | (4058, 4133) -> 1.60 angstrom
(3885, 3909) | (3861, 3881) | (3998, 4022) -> 4.02 angstrom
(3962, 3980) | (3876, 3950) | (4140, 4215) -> 2.93 angstrom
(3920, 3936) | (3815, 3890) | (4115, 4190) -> 1.10 angstrom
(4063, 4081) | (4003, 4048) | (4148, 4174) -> 0.55 angstrom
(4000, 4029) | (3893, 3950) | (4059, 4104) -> -3.75 angstrom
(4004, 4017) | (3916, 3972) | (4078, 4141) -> -2.78 angstrom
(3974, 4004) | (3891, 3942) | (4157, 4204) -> -2.69 angstrom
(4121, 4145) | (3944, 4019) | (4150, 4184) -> 0.89 angstrom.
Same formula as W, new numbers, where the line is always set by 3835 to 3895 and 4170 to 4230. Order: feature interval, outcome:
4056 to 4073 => -1.5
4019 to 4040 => -1.9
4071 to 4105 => 0.6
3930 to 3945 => 2.2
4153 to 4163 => -0.4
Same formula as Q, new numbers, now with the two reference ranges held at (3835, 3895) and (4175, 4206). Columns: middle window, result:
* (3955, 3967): 0.15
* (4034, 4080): -0.07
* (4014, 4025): -0.16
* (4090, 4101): 0.15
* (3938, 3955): -0.03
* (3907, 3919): -0.11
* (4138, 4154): -0.01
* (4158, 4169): -0.05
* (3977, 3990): -0.04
